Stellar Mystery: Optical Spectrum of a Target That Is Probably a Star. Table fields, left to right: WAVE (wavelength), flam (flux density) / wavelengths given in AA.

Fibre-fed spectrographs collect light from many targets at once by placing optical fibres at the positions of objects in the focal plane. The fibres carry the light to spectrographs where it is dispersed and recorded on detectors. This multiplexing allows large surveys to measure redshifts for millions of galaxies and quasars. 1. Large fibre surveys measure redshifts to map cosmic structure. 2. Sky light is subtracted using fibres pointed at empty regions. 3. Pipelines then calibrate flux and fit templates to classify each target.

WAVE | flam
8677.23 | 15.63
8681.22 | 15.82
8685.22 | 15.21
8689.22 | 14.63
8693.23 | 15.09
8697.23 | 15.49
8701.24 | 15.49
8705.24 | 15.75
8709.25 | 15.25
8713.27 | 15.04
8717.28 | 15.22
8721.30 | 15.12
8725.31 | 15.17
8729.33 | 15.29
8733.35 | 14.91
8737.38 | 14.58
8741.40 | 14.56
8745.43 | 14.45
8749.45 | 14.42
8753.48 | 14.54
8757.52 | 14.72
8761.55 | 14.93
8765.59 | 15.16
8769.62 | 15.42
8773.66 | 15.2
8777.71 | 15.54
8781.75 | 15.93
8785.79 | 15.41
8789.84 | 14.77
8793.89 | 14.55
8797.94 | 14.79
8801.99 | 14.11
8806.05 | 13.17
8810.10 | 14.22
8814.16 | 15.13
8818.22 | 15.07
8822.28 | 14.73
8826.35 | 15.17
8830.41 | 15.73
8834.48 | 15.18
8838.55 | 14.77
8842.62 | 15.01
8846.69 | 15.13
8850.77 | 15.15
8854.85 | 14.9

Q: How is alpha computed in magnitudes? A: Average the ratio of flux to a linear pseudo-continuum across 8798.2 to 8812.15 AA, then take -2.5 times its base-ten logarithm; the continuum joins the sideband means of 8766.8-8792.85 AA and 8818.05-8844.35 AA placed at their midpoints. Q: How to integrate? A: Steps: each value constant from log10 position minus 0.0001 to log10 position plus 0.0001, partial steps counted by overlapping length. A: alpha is 0.09 mag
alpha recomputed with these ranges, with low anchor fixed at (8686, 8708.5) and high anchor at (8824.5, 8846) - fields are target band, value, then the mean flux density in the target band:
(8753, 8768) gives 0.03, 14.9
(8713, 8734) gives 0.01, 15.2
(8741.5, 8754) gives 0.06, 14.5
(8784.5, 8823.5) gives 0.05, 14.6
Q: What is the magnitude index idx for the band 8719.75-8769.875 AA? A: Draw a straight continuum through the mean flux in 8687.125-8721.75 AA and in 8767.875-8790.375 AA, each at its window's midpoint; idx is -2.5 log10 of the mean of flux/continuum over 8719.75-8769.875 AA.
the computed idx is 0.035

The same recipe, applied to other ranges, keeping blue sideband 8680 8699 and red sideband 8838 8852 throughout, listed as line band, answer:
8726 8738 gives 0.01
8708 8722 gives 0.00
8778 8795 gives -0.01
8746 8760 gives 0.04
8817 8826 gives 0.01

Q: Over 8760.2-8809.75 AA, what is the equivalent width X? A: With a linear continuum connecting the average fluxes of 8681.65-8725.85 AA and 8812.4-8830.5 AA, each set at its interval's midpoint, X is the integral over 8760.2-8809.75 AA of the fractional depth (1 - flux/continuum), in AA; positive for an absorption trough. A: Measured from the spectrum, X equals 0.9 AA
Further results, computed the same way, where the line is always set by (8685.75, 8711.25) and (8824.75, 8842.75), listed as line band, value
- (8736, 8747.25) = 0.5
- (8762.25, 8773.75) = 0.0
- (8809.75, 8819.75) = 0.2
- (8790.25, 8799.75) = 0.3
